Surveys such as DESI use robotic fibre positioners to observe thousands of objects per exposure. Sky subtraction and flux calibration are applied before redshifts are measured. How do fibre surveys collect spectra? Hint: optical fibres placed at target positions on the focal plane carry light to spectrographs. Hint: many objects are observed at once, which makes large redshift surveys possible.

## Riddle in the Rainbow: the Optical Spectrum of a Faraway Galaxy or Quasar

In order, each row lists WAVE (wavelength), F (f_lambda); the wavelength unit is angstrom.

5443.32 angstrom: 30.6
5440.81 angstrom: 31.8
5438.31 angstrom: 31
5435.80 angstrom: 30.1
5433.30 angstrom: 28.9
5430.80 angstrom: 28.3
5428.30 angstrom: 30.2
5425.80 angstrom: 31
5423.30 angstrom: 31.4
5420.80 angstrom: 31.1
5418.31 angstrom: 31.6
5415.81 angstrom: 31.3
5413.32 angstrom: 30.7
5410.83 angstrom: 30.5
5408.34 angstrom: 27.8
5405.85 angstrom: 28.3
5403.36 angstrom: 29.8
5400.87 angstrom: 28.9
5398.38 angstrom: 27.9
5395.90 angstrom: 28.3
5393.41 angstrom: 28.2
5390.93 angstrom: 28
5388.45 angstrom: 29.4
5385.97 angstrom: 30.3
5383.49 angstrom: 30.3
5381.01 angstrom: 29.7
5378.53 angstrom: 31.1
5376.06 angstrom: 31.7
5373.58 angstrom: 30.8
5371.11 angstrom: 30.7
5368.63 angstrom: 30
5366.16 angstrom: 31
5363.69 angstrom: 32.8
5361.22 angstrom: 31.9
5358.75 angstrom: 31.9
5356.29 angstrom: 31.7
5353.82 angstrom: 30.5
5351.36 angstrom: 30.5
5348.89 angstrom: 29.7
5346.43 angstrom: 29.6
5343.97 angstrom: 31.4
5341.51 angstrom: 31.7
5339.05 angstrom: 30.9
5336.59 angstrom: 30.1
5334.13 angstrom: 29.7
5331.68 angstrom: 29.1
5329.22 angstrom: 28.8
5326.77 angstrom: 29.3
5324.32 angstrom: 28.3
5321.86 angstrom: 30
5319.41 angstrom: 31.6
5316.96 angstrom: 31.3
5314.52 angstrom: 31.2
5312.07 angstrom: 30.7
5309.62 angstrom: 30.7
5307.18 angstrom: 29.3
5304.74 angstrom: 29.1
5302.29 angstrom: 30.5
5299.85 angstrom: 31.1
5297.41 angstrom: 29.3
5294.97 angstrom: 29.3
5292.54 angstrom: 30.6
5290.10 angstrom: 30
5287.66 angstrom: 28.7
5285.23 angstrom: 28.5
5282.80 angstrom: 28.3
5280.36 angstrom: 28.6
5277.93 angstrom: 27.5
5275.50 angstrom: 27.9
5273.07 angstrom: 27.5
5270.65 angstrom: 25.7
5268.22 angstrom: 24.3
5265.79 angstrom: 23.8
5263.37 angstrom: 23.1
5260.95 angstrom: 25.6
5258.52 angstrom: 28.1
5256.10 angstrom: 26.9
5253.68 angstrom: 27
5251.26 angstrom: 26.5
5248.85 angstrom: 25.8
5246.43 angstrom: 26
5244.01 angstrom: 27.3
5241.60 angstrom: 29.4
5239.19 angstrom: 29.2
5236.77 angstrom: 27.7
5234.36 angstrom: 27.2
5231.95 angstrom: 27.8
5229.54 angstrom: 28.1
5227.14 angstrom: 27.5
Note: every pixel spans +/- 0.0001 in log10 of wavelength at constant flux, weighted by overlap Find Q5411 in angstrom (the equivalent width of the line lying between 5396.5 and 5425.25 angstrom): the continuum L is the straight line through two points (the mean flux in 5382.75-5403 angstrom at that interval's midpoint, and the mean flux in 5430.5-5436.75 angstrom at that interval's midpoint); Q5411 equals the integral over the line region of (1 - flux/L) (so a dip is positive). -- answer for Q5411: -0.9 angstrom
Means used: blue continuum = 28.9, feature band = 29.9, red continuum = 29.2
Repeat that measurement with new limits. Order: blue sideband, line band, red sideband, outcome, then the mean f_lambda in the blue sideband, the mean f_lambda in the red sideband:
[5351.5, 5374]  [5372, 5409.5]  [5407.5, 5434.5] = 1.7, 31.2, 30.3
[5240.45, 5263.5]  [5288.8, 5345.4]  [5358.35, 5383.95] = -2.1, 26.7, 31.1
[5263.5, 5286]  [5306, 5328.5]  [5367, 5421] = -2.0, 26.7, 29.8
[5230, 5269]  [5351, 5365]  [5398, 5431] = -1.3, 26.7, 30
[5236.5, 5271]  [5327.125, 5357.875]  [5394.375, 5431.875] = -2.2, 26.4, 29.8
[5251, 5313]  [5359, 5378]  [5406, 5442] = -1.2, 28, 30.3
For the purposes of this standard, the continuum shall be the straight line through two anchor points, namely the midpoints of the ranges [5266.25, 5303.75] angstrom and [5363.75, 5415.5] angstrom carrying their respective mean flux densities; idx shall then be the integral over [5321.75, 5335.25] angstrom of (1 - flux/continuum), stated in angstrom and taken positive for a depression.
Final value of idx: -0.1 angstrom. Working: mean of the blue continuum 28.4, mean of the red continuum 29.8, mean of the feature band 29.1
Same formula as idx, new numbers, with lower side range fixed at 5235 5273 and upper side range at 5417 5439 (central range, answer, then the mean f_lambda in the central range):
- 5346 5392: -2.52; 30.6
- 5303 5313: -0.82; 29.9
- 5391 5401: 0.48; 28.2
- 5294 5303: -0.84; 30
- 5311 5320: -1.08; 31.2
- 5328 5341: -0.71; 29.8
